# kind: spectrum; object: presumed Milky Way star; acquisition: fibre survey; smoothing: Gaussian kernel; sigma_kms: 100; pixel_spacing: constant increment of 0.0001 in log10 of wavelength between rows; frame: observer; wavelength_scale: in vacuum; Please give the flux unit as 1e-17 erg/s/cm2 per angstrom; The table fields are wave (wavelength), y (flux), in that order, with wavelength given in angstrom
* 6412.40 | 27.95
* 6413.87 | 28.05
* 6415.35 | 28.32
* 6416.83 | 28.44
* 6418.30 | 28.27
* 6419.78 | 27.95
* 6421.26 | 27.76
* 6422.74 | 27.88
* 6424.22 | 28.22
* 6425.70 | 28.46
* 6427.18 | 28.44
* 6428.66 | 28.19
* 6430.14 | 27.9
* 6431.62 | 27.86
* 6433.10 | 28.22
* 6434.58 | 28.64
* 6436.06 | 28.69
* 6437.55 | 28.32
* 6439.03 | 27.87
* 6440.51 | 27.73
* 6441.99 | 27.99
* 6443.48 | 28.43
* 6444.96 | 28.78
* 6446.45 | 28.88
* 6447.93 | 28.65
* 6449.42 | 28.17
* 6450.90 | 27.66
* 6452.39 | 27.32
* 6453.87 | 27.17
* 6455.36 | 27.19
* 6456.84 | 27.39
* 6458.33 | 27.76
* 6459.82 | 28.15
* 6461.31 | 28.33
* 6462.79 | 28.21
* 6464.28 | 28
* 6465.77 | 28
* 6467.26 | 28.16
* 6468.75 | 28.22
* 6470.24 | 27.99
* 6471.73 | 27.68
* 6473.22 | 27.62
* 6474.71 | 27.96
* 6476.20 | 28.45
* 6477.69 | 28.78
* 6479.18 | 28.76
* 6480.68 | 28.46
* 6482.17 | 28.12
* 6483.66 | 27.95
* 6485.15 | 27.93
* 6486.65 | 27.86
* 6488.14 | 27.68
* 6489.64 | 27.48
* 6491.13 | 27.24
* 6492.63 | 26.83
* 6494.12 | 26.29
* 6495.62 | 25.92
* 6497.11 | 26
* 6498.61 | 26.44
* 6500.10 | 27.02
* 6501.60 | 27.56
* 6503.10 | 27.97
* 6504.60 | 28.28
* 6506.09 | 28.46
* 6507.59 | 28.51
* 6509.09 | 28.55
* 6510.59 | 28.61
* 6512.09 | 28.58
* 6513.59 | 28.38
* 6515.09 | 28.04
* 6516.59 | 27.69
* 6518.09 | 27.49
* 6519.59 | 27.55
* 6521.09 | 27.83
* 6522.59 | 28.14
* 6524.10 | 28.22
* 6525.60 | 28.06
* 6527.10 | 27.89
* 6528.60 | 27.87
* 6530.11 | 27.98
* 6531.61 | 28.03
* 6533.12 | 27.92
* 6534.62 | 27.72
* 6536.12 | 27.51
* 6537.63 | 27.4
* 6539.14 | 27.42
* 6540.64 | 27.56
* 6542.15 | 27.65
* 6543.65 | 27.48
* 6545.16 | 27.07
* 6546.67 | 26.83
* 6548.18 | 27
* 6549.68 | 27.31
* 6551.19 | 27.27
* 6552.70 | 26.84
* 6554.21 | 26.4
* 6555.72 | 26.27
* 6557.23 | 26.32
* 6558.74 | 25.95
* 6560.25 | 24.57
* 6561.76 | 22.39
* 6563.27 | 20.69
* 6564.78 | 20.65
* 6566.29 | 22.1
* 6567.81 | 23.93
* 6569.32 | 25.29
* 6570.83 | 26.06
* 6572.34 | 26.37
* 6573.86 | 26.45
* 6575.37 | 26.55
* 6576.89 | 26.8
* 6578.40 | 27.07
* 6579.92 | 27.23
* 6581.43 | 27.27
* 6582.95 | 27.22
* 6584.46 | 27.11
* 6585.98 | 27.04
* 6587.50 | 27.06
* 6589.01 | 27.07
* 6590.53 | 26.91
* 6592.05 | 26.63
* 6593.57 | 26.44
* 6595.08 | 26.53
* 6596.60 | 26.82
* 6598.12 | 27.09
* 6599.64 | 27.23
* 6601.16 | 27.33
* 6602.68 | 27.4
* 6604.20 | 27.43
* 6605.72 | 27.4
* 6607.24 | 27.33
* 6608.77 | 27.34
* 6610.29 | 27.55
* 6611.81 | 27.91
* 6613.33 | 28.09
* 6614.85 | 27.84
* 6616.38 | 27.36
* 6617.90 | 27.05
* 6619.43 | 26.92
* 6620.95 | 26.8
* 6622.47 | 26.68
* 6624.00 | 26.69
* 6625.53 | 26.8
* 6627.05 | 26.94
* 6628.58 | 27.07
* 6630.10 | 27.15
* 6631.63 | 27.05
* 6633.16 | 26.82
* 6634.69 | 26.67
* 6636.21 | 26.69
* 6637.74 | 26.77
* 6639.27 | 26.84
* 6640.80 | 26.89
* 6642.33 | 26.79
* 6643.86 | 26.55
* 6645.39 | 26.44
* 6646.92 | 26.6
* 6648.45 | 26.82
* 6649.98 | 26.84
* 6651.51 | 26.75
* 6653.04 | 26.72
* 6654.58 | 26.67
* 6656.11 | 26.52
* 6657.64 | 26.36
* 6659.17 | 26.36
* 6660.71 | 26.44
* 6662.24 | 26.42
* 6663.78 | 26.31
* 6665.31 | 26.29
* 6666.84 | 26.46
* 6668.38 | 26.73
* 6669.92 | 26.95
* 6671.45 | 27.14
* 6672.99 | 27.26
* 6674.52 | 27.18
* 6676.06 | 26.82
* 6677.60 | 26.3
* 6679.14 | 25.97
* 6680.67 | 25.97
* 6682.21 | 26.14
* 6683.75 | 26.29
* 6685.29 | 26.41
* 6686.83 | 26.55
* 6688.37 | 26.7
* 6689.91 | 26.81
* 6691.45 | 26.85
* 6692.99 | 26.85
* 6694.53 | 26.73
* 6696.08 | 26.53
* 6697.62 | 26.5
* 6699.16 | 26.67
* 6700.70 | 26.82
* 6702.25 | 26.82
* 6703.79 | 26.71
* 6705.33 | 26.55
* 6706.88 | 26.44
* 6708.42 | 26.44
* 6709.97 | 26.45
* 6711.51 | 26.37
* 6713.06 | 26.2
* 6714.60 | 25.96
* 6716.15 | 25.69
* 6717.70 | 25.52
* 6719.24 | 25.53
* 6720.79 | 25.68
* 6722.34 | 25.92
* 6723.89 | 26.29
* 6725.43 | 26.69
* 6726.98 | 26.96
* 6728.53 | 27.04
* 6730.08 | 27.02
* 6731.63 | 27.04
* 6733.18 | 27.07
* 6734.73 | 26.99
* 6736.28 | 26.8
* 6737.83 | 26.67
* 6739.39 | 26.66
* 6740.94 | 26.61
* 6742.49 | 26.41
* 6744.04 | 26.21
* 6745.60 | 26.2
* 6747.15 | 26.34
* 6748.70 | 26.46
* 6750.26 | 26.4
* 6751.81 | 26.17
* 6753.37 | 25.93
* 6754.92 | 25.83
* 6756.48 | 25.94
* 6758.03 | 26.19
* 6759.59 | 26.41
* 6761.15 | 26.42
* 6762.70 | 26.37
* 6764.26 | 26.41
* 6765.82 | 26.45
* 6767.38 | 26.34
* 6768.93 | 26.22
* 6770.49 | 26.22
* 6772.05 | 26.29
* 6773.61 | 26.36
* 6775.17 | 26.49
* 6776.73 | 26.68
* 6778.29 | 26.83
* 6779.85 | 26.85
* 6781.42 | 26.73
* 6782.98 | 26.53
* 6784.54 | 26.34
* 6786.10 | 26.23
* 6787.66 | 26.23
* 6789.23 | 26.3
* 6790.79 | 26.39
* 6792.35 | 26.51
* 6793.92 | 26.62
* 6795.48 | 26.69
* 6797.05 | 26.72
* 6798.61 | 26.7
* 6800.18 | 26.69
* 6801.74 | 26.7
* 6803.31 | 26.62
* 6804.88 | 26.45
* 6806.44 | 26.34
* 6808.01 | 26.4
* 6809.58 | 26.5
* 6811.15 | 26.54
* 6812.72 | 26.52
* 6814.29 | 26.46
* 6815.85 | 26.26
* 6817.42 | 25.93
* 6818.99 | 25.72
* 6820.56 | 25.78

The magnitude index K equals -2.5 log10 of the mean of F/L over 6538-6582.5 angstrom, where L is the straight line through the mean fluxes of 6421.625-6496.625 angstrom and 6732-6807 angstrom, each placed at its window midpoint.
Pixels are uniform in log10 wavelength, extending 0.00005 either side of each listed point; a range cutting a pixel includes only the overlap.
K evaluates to 0.06 mag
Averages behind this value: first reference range 27.9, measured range 25.9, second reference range 26.5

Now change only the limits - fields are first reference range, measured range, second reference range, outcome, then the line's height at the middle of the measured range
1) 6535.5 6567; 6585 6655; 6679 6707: -0.03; 26.2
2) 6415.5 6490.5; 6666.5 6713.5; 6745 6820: 0.01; 26.9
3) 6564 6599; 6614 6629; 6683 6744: -0.03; 26.3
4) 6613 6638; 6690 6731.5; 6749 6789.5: 0.01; 26.6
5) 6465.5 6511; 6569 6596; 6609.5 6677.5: 0.02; 27.2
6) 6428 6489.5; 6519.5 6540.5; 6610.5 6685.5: -0.01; 27.6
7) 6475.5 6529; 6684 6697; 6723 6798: 0.01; 26.8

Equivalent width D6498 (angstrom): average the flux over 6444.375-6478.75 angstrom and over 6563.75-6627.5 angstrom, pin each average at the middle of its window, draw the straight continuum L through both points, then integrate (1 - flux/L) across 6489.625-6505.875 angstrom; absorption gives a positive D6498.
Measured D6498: 0.4 angstrom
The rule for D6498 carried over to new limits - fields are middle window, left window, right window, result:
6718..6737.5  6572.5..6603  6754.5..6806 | 0.02 angstrom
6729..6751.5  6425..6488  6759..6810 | 0.06 angstrom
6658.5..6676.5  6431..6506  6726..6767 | 0.12 angstrom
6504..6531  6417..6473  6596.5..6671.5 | -0.48 angstrom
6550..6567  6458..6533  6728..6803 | 1.83 angstrom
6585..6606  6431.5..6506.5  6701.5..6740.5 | 0.10 angstrom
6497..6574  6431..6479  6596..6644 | 2.14 angstrom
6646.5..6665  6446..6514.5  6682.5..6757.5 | 0.18 angstrom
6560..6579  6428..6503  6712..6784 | 1.94 angstrom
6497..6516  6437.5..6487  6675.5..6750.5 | -0.11 angstrom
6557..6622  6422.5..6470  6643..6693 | 1.85 angstrom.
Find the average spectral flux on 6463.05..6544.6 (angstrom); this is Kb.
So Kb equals 27.8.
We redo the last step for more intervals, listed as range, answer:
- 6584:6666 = 26.9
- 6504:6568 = 26.9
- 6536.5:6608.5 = 26.4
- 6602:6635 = 27.2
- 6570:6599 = 26.8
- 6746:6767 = 26.3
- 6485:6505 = 27.1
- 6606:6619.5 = 27.5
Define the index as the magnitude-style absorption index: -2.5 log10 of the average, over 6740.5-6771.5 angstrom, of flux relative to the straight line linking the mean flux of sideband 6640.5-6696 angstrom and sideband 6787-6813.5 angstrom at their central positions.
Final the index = 0.01 mag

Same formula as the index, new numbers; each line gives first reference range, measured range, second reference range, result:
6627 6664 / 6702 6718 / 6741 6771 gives 0.01 mag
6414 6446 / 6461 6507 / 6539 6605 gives -0.01 mag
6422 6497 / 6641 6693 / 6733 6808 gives 0.01 mag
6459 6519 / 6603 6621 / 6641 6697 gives -0.02 mag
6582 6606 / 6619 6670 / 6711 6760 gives 0.00 mag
